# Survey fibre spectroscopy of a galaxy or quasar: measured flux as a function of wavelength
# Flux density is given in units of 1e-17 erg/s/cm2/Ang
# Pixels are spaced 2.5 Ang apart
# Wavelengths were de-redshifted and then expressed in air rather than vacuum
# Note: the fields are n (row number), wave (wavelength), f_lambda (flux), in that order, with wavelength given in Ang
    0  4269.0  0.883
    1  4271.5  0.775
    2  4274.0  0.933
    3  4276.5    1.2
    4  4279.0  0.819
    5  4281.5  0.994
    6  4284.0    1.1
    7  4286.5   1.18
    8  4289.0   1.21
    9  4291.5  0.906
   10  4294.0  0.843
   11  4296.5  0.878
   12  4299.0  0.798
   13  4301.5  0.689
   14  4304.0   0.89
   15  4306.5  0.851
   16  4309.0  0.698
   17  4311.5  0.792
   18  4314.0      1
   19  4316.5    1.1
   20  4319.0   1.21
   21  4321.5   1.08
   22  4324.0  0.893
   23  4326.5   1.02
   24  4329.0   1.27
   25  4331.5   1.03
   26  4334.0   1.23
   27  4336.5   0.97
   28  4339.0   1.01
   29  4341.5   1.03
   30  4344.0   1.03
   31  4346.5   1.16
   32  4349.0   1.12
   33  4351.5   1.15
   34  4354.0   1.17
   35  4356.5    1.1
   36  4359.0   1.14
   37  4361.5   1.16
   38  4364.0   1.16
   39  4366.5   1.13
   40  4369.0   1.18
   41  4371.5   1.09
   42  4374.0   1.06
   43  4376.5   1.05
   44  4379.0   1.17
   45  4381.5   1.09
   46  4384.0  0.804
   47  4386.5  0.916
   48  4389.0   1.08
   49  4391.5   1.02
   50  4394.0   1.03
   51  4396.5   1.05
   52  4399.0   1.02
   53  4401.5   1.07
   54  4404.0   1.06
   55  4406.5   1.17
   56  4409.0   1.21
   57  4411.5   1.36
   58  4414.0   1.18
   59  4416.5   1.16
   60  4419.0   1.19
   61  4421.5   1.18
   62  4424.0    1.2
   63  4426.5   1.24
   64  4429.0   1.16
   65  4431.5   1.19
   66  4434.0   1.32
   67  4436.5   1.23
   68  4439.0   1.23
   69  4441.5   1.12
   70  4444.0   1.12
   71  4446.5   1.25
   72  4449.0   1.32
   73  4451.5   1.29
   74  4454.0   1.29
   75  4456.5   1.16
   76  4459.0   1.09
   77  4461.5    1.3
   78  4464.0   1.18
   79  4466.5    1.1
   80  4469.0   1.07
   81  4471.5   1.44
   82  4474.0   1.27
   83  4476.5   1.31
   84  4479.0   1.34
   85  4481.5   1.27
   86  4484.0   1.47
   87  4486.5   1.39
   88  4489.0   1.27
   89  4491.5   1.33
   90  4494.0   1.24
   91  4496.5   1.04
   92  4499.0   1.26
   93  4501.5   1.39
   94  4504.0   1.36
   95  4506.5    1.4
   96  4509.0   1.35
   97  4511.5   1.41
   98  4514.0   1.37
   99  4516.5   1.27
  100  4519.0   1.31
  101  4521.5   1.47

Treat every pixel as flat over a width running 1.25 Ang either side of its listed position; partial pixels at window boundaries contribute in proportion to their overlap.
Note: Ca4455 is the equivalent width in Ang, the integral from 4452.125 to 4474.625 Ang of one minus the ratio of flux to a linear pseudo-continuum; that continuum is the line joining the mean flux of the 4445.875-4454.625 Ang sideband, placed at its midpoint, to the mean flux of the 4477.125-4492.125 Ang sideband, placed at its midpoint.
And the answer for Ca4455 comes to 1.7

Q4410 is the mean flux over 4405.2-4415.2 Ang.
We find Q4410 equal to 1.23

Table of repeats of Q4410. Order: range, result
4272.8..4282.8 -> 0.987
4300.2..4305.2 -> 0.789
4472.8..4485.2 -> 1.33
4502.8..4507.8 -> 1.38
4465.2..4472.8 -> 1.2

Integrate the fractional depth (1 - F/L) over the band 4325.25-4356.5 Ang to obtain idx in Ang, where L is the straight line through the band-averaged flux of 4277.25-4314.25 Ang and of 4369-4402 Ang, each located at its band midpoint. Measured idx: -4.0 Ang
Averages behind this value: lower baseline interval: 0.911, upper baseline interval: 1.04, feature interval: 1.1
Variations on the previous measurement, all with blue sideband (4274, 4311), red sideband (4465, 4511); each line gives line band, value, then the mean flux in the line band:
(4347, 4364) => -1.54 Ang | 1.14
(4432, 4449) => -0.17 Ang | 1.22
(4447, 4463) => -0.10 Ang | 1.24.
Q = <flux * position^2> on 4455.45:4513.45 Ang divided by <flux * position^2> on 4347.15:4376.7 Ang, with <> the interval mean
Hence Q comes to 1.20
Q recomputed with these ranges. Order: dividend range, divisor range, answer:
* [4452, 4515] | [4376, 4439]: 1.18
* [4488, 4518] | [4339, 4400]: 1.29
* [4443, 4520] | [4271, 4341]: 1.41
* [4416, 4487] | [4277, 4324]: 1.40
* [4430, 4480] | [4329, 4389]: 1.18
